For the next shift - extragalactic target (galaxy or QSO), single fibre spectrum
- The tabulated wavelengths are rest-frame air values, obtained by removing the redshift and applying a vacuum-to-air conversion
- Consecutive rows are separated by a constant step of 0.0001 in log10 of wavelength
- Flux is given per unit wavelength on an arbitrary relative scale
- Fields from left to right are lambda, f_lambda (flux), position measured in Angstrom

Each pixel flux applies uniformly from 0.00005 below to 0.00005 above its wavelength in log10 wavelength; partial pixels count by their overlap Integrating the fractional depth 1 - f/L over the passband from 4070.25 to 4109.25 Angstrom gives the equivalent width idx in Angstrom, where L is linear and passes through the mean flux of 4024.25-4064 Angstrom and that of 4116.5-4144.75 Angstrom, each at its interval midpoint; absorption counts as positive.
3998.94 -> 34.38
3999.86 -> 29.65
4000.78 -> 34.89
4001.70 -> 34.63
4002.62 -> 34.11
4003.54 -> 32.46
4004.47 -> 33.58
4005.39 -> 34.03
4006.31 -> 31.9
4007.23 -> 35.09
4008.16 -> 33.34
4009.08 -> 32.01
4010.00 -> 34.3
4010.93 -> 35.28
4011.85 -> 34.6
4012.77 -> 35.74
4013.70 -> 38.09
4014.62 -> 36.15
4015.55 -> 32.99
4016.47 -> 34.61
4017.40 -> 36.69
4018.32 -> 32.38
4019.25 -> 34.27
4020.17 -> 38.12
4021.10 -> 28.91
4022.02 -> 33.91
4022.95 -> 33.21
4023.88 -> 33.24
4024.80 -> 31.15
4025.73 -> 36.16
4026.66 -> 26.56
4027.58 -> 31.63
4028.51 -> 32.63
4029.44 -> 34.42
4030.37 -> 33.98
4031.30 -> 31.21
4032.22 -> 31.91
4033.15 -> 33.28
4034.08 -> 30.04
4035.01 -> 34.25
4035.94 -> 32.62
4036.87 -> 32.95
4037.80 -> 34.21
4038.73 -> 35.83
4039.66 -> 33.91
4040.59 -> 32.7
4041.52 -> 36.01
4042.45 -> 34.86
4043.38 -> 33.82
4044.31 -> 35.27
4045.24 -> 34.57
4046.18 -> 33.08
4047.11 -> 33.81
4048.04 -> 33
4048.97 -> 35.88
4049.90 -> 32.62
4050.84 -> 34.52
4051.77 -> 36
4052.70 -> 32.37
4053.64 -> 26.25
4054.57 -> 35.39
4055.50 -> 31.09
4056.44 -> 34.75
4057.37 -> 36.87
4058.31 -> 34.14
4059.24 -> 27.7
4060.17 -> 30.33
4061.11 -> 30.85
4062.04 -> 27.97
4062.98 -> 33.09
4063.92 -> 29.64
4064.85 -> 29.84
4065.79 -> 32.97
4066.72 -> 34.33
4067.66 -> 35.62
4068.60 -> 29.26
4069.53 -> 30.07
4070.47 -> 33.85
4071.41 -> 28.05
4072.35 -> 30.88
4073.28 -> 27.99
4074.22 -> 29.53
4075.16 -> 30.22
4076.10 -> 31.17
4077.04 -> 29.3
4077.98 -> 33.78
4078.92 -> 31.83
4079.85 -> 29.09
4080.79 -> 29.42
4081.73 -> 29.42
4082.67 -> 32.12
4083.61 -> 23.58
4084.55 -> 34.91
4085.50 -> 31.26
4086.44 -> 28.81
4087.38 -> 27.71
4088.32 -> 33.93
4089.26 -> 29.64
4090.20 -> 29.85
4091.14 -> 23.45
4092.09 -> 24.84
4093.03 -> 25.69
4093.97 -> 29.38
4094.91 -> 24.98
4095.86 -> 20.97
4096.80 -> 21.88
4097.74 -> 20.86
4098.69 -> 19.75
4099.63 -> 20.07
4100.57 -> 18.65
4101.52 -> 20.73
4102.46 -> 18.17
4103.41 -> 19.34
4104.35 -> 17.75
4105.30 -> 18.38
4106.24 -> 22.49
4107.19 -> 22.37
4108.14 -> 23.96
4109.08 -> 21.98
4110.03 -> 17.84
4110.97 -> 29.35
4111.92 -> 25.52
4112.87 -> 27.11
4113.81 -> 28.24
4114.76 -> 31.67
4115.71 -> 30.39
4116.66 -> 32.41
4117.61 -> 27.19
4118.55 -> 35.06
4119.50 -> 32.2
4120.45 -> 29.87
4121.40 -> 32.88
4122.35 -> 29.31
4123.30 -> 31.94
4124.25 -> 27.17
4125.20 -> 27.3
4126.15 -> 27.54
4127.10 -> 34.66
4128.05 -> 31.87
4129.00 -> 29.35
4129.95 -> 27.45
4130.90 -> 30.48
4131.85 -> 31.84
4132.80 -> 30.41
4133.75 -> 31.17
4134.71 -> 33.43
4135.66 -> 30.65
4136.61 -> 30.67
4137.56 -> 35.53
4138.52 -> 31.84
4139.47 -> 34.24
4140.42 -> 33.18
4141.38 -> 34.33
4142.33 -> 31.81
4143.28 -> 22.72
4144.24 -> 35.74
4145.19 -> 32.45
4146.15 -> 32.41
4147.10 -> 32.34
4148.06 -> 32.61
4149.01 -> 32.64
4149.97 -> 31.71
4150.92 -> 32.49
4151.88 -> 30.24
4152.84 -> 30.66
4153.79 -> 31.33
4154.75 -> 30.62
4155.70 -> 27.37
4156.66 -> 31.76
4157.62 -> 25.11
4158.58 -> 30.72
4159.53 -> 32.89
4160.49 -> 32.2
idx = 7.1 Angstrom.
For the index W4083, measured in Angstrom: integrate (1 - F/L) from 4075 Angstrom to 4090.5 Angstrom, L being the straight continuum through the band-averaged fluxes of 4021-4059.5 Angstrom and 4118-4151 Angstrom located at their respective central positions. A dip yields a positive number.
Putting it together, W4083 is 1.0 Angstrom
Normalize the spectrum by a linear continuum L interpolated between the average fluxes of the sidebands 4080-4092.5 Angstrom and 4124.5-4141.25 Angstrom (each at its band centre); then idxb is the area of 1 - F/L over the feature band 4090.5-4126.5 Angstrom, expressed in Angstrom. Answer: 5.9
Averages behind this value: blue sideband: 29.1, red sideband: 31.3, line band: 25.2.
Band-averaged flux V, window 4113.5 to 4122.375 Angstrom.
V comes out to 31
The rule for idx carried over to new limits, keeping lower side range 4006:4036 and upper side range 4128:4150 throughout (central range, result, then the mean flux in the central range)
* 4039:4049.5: -0.36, 34.3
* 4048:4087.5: 1.73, 31.3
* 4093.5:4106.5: 4.58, 20.9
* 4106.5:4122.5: 2.04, 28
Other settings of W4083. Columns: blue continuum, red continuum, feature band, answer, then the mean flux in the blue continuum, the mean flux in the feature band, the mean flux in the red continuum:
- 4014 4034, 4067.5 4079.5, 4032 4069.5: -1.21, 33.2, 32.9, 30.8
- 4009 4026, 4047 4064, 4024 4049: 0.08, 34.3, 33.3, 32.5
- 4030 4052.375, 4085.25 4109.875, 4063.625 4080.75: -1.70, 33.8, 31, 23.6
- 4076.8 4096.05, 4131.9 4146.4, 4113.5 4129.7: 0.24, 28.9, 30.5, 32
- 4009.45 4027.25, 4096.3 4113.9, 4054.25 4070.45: -2.49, 34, 32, 21.7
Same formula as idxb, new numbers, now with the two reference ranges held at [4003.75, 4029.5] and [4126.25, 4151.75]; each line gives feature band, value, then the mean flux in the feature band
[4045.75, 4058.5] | -0.2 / 33.5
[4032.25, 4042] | 0.0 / 33.5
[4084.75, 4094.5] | 1.2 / 28.6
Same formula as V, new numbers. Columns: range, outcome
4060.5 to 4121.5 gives 27.6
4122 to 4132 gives 29.9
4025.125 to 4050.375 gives 33.4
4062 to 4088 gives 30.6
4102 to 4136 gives 27.7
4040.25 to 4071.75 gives 32.7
